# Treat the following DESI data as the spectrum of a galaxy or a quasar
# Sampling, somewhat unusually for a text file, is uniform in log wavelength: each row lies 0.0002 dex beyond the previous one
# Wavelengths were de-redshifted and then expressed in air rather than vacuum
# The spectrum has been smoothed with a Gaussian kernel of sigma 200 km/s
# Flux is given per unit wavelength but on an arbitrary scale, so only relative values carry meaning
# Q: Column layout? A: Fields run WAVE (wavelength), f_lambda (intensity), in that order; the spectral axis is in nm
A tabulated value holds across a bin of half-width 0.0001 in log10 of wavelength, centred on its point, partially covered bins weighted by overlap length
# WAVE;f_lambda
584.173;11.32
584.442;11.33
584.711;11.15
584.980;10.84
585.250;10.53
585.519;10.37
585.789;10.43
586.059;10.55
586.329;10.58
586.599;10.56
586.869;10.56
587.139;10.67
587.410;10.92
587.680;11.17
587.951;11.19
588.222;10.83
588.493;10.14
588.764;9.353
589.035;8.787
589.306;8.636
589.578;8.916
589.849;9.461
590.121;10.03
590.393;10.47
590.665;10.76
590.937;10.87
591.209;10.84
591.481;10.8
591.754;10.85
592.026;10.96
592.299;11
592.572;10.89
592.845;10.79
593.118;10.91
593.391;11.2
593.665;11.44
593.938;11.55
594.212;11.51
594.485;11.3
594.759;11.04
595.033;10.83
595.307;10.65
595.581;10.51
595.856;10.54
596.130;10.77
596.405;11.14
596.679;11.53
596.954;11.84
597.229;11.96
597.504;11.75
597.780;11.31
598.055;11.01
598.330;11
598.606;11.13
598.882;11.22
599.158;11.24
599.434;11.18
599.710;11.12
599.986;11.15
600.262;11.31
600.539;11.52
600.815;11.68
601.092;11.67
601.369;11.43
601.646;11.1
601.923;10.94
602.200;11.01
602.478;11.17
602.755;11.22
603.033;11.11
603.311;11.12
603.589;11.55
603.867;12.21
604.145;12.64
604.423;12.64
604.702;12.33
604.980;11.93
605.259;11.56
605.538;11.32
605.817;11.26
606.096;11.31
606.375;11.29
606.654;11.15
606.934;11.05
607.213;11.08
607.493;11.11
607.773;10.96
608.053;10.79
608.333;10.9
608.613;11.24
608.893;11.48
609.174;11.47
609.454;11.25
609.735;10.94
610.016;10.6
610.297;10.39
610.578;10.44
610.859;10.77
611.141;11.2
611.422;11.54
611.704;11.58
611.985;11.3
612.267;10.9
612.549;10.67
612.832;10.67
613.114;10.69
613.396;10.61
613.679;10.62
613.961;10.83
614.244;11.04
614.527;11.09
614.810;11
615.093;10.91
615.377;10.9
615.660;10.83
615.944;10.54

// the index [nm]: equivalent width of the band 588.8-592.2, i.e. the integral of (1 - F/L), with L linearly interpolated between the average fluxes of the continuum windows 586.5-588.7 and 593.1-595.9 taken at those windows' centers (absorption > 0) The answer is 0.24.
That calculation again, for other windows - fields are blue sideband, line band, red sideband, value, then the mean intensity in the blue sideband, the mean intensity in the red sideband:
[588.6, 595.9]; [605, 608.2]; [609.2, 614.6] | -0.11 nm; 10.6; 10.9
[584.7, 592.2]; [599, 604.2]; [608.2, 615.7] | -0.32 nm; 10.4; 11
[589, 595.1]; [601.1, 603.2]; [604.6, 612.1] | -0.04 nm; 10.6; 11.2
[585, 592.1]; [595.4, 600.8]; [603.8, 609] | -0.13 nm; 10.4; 11.5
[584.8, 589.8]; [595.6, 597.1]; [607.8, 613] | -0.08 nm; 10.3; 11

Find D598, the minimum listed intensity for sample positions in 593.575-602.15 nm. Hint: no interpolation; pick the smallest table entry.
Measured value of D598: 10.51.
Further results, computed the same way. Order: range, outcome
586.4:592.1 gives 8.636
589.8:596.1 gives 9.461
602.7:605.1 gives 11.11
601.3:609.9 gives 10.79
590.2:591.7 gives 10.47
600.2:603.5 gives 10.94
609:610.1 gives 10.6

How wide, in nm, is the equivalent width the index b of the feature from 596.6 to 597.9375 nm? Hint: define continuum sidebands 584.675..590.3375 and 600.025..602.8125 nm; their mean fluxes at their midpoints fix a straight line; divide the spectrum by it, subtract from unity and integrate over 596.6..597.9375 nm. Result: -0.08 nm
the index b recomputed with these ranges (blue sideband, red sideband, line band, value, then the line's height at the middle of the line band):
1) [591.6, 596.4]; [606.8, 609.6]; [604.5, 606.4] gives -0.088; 11.1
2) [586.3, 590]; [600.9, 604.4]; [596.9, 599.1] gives -0.069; 11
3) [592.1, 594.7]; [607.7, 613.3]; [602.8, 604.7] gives -0.141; 11.1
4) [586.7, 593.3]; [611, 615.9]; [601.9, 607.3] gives -0.381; 10.8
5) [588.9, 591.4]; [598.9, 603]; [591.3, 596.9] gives -0.342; 10.4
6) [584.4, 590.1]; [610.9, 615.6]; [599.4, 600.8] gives -0.088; 10.6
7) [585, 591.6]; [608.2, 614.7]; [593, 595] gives -0.149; 10.5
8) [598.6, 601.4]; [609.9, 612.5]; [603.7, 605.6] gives -0.158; 11.2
